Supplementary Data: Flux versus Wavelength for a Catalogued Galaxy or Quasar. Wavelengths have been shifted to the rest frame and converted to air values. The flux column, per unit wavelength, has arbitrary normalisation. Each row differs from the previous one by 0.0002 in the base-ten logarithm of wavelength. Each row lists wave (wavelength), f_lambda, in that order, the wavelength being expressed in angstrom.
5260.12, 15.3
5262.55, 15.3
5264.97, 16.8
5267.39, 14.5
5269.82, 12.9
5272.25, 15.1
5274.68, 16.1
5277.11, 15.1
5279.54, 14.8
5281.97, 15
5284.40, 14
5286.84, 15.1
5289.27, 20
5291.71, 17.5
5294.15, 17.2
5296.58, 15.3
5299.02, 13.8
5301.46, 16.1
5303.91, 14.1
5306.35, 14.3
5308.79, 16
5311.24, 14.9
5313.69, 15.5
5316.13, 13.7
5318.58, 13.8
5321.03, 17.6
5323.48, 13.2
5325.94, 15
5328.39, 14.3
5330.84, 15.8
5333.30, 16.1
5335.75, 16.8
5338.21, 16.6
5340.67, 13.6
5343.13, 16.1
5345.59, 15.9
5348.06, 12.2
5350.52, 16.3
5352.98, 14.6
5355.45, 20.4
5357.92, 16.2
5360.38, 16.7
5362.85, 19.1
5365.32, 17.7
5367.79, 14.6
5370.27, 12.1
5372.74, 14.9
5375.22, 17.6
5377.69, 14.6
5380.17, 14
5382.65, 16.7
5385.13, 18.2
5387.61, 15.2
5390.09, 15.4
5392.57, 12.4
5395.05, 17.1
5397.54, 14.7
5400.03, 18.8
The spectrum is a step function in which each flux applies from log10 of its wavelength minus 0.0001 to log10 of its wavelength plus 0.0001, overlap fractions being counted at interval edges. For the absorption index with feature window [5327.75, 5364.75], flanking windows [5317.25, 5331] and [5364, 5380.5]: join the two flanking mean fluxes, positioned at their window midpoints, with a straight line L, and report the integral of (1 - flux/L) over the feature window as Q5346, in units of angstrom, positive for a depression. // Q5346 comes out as -2.7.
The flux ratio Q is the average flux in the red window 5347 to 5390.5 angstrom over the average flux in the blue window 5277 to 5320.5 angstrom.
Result 1.0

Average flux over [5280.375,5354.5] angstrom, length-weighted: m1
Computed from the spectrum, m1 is 15.4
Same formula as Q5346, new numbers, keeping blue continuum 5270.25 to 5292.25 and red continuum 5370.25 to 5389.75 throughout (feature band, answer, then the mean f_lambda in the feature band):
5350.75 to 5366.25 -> -1.72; 17.4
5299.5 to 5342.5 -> 1.47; 15.1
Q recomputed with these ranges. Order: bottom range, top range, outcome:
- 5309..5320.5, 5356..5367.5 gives 1.17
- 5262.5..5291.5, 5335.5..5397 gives 1.02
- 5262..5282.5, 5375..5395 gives 1.03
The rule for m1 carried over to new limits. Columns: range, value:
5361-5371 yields 16.1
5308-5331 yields 14.9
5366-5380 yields 14.8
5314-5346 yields 15.3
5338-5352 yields 15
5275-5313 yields 15.6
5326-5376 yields 15.8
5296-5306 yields 14.7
